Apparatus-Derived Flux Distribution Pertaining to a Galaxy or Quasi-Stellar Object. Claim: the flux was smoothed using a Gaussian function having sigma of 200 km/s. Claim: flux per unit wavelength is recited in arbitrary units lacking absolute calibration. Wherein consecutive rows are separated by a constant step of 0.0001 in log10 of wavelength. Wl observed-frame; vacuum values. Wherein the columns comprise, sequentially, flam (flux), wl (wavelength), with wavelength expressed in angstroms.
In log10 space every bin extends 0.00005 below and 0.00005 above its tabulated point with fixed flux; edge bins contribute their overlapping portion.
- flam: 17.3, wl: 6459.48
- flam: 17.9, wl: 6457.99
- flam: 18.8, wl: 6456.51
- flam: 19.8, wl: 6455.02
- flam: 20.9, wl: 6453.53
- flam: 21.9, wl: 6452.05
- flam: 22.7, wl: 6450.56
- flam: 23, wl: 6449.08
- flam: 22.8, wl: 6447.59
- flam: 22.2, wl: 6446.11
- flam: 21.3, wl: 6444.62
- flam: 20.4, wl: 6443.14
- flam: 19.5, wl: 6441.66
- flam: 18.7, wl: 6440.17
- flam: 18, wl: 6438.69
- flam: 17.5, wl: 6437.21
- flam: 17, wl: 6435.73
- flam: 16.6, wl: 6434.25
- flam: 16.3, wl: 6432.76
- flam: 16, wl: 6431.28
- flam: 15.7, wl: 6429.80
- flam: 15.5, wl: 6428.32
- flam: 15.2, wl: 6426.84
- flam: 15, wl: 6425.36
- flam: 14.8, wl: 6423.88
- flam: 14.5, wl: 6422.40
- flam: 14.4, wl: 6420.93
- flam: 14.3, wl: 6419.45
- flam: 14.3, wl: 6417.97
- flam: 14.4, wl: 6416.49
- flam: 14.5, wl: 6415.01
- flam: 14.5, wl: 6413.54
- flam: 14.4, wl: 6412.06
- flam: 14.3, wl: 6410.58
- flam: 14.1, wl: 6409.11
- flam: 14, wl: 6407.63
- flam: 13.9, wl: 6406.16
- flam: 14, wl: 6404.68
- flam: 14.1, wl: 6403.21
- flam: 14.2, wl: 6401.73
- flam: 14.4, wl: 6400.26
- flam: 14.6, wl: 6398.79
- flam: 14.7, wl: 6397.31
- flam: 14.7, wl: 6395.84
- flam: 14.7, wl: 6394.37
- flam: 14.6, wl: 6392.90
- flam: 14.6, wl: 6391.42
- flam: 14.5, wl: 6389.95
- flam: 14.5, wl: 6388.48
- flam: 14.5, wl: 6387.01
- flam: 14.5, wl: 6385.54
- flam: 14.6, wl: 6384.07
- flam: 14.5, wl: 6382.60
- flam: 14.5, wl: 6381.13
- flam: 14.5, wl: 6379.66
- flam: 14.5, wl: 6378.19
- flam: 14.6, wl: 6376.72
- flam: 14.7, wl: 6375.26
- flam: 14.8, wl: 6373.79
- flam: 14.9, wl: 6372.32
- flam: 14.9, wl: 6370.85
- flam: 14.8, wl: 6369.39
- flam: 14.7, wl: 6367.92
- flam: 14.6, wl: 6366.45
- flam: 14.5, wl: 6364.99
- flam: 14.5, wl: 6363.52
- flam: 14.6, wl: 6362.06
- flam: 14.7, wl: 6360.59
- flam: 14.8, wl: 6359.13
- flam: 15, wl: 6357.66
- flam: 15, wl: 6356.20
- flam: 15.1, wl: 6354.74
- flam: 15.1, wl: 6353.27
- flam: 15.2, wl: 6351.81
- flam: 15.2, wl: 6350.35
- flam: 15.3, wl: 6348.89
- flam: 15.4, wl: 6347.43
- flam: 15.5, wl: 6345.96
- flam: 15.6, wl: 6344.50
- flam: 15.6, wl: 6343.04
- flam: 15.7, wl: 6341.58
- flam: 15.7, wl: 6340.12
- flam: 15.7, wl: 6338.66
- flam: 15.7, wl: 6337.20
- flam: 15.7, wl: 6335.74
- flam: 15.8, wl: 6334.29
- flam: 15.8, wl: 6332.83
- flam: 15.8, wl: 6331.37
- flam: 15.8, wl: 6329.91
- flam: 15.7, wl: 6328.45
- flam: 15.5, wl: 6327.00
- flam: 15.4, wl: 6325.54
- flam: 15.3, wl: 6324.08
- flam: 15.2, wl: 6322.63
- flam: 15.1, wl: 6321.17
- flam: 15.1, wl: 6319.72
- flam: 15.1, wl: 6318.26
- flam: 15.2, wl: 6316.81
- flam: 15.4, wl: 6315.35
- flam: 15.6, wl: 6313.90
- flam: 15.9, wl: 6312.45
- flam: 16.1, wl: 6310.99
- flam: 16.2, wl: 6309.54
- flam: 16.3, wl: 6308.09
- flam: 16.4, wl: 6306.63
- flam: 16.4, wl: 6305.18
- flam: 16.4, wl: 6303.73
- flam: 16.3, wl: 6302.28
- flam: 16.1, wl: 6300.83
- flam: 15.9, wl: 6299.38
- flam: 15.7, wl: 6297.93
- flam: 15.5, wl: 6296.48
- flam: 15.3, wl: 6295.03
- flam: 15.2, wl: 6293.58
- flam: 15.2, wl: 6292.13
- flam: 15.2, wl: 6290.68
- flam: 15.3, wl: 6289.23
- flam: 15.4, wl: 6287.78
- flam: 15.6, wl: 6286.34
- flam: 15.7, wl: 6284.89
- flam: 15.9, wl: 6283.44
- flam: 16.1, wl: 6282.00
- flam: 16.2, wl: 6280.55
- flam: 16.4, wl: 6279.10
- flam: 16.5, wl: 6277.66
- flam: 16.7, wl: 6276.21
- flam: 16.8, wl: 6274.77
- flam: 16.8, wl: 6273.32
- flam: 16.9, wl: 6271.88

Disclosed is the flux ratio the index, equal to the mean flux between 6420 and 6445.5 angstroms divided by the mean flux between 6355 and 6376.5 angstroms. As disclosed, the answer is 1.14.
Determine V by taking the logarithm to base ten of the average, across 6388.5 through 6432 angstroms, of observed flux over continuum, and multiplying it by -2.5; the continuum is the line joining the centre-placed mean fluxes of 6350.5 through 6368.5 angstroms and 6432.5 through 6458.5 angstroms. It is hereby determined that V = 0.214 mag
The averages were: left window 14.8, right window 19.8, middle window 14.6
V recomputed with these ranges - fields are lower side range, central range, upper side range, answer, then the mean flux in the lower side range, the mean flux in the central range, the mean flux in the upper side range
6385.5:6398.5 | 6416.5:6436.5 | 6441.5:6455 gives 0.23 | 14.6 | 15.3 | 21.6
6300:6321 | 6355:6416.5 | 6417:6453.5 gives 0.17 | 15.9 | 14.5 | 17.9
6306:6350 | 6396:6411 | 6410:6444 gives 0.12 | 15.6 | 14.3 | 15.9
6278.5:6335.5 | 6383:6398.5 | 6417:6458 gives 0.18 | 15.7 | 14.6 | 18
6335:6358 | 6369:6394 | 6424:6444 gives 0.10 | 15.4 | 14.6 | 17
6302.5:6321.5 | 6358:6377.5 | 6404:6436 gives 0.04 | 15.8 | 14.7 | 14.9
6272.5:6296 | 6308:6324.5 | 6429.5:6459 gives 0.07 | 15.9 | 15.5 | 19.4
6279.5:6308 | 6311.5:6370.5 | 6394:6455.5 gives 0.06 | 15.8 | 15.3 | 16.6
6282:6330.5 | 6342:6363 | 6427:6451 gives 0.11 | 15.7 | 15.2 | 18.8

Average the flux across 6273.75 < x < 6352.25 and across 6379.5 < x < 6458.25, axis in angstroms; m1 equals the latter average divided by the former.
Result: 1.04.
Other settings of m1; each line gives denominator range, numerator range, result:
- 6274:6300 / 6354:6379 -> 0.93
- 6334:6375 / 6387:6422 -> 0.95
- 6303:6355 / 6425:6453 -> 1.20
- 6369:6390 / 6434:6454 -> 1.39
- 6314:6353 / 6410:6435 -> 0.97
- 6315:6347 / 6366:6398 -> 0.94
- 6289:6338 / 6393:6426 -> 0.92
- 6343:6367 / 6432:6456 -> 1.32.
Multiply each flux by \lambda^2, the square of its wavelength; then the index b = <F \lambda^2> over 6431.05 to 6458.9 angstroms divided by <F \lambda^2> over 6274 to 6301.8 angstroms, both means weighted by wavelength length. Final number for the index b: 1.30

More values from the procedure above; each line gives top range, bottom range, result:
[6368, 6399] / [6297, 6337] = 0.95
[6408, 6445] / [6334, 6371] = 1.08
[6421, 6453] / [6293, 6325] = 1.21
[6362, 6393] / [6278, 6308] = 0.95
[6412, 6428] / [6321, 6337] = 0.96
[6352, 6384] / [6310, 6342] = 0.96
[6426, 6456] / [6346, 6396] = 1.32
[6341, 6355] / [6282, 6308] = 0.99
